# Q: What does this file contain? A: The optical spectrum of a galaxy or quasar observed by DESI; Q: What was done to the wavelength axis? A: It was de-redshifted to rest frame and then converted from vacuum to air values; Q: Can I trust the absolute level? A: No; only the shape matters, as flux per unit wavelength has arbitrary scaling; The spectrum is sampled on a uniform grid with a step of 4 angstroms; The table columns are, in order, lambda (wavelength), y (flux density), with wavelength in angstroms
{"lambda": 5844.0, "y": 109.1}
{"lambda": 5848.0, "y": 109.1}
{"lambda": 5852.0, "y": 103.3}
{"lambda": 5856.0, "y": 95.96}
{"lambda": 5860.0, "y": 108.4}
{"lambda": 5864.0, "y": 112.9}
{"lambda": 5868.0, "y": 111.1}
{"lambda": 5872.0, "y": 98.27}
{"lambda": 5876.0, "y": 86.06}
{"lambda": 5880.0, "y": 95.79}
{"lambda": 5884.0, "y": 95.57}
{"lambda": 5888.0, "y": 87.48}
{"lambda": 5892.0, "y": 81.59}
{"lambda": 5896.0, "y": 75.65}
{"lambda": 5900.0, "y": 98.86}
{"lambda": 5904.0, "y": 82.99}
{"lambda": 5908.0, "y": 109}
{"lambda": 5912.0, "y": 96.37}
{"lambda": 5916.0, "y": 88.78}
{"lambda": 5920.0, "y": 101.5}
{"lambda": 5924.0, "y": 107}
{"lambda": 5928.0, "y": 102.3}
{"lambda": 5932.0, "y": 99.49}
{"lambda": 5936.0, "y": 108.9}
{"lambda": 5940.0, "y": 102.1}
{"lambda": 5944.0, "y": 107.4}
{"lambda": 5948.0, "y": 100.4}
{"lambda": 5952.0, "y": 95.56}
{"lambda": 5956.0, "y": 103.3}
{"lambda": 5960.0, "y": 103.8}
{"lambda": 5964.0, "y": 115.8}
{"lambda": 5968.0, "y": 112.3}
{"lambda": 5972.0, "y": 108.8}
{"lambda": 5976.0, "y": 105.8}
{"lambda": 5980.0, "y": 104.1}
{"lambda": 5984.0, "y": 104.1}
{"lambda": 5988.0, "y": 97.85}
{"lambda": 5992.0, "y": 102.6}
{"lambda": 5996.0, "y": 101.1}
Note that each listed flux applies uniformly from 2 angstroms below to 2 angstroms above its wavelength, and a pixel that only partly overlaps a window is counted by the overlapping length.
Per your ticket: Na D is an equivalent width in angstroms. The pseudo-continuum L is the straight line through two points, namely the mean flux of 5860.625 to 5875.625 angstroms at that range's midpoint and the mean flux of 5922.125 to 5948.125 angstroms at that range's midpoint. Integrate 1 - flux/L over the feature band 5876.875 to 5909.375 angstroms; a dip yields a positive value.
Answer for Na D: 4.5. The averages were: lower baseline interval 105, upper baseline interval 104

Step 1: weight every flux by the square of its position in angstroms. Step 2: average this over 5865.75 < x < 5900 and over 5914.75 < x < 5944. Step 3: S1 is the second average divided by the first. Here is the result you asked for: 1.1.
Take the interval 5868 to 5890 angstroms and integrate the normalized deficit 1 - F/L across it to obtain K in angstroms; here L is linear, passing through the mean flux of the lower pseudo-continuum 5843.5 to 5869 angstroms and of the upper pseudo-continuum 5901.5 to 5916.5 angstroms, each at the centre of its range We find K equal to 1.62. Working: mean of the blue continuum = 107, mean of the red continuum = 95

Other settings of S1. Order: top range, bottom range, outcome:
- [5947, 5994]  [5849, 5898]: 1.12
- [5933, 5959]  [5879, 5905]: 1.19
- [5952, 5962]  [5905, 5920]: 1.06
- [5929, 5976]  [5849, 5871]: 1.02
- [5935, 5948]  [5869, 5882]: 1.13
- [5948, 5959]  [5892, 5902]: 1.18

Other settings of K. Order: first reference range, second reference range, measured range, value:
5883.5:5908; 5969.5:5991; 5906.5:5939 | -2.85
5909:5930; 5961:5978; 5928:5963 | 0.72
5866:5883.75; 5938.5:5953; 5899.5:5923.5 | 0.72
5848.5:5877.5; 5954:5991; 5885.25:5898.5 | 2.65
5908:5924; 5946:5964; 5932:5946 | -0.60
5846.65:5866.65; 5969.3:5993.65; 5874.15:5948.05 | 6.38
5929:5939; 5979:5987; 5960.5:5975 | -1.05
